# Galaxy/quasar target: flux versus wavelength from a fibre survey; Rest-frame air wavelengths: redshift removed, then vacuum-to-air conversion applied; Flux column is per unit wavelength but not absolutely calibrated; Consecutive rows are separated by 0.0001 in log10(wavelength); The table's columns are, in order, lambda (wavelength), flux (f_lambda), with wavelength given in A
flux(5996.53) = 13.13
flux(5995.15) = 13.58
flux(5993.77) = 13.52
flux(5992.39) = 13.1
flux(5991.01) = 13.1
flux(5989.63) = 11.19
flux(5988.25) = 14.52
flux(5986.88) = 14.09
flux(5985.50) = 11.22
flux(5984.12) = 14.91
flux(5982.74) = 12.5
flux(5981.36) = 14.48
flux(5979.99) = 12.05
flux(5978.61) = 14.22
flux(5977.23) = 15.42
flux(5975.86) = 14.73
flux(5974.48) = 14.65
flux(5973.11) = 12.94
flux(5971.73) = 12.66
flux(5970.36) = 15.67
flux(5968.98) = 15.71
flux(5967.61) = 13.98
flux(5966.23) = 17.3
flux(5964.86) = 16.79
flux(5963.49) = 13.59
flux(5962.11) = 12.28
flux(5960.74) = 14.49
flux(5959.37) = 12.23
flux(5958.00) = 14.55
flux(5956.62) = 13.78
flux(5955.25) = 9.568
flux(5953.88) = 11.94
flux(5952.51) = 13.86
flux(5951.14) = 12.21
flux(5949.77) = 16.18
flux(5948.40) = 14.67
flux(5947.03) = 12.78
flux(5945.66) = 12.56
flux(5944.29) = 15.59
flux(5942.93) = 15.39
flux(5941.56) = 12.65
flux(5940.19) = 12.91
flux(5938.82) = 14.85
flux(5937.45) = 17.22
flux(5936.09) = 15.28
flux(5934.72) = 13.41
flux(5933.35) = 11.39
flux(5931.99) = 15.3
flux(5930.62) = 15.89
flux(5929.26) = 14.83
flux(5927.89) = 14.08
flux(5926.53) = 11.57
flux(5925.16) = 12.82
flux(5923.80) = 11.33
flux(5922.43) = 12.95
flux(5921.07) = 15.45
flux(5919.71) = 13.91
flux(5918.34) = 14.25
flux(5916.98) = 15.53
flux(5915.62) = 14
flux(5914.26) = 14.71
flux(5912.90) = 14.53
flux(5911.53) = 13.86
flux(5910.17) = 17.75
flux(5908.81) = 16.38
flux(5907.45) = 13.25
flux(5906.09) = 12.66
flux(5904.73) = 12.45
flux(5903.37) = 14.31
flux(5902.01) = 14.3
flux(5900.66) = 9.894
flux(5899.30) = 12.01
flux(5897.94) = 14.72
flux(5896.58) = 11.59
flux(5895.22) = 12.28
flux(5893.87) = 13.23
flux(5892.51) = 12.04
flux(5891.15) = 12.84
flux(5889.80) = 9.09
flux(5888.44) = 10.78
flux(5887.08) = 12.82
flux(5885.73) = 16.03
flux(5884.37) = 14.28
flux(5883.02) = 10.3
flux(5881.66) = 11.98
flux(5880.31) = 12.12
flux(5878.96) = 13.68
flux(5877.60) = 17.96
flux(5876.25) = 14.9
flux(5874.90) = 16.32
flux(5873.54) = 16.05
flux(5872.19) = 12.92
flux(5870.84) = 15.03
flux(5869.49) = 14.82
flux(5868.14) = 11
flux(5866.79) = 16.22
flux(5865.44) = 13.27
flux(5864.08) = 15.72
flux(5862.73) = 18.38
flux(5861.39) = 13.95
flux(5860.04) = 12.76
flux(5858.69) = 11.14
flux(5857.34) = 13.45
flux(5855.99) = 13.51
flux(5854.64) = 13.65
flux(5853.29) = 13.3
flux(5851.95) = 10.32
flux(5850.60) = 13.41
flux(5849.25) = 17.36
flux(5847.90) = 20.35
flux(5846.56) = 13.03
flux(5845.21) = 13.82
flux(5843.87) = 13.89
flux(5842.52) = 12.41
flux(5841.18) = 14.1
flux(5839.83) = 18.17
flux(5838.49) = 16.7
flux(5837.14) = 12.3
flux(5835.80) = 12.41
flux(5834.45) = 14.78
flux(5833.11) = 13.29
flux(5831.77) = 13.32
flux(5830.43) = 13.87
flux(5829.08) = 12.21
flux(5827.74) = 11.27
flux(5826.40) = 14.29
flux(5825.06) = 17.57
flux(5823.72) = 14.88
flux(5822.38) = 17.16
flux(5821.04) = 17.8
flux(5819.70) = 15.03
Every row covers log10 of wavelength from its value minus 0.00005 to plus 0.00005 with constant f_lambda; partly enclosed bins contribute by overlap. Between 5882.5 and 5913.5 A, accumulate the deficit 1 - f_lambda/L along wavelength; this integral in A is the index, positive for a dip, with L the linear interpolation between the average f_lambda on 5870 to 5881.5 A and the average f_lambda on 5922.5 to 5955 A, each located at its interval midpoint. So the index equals 2.8 A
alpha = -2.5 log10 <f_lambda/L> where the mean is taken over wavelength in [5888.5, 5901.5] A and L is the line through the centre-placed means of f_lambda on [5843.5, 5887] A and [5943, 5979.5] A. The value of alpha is 0.18 mag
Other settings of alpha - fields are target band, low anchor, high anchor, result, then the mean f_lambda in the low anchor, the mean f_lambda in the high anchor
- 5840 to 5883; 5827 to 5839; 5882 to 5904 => -0.10 mag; 13.3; 12.5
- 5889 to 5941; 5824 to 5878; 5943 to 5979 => 0.04 mag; 14.3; 14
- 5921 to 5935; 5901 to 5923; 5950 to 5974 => 0.05 mag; 14.3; 13.8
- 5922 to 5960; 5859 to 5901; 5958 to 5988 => 0.02 mag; 13.5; 14.1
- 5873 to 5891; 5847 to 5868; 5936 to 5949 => 0.06 mag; 14.3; 14.4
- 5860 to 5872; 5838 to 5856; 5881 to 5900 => -0.07 mag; 14.6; 12.4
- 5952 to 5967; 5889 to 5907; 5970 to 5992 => -0.03 mag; 12.4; 13.6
